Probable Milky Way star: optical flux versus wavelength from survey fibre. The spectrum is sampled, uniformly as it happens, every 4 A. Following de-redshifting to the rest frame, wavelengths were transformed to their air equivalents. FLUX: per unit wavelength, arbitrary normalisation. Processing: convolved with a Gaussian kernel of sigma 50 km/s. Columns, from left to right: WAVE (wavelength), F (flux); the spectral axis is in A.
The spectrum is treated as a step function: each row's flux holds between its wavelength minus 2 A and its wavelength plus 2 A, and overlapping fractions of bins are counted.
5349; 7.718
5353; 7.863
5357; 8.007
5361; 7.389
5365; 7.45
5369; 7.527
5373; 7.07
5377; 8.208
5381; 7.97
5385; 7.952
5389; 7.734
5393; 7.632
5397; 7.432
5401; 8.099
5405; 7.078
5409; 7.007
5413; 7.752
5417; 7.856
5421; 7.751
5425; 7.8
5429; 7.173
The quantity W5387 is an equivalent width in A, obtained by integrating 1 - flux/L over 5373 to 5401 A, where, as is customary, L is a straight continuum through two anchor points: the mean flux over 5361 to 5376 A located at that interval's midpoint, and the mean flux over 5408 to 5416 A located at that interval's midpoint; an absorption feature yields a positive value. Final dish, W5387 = -1.3 A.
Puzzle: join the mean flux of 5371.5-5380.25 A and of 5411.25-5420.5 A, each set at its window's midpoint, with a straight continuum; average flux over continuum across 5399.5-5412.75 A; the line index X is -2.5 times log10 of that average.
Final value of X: 0.05 mag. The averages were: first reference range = 7.72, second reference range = 7.8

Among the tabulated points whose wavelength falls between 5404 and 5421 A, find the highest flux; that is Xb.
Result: 7.856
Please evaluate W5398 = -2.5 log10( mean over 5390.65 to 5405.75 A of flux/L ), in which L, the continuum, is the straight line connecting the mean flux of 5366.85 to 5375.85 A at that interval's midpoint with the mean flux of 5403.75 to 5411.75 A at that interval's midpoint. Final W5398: -0.06 mag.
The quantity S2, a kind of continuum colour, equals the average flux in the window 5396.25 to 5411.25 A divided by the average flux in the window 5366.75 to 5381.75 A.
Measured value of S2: 1.0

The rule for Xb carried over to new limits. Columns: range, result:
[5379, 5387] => 7.97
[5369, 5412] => 8.208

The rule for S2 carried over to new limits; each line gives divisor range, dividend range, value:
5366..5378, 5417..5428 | 1.03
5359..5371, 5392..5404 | 1.03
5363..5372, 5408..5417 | 1.01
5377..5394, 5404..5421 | 0.95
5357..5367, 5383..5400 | 1.02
